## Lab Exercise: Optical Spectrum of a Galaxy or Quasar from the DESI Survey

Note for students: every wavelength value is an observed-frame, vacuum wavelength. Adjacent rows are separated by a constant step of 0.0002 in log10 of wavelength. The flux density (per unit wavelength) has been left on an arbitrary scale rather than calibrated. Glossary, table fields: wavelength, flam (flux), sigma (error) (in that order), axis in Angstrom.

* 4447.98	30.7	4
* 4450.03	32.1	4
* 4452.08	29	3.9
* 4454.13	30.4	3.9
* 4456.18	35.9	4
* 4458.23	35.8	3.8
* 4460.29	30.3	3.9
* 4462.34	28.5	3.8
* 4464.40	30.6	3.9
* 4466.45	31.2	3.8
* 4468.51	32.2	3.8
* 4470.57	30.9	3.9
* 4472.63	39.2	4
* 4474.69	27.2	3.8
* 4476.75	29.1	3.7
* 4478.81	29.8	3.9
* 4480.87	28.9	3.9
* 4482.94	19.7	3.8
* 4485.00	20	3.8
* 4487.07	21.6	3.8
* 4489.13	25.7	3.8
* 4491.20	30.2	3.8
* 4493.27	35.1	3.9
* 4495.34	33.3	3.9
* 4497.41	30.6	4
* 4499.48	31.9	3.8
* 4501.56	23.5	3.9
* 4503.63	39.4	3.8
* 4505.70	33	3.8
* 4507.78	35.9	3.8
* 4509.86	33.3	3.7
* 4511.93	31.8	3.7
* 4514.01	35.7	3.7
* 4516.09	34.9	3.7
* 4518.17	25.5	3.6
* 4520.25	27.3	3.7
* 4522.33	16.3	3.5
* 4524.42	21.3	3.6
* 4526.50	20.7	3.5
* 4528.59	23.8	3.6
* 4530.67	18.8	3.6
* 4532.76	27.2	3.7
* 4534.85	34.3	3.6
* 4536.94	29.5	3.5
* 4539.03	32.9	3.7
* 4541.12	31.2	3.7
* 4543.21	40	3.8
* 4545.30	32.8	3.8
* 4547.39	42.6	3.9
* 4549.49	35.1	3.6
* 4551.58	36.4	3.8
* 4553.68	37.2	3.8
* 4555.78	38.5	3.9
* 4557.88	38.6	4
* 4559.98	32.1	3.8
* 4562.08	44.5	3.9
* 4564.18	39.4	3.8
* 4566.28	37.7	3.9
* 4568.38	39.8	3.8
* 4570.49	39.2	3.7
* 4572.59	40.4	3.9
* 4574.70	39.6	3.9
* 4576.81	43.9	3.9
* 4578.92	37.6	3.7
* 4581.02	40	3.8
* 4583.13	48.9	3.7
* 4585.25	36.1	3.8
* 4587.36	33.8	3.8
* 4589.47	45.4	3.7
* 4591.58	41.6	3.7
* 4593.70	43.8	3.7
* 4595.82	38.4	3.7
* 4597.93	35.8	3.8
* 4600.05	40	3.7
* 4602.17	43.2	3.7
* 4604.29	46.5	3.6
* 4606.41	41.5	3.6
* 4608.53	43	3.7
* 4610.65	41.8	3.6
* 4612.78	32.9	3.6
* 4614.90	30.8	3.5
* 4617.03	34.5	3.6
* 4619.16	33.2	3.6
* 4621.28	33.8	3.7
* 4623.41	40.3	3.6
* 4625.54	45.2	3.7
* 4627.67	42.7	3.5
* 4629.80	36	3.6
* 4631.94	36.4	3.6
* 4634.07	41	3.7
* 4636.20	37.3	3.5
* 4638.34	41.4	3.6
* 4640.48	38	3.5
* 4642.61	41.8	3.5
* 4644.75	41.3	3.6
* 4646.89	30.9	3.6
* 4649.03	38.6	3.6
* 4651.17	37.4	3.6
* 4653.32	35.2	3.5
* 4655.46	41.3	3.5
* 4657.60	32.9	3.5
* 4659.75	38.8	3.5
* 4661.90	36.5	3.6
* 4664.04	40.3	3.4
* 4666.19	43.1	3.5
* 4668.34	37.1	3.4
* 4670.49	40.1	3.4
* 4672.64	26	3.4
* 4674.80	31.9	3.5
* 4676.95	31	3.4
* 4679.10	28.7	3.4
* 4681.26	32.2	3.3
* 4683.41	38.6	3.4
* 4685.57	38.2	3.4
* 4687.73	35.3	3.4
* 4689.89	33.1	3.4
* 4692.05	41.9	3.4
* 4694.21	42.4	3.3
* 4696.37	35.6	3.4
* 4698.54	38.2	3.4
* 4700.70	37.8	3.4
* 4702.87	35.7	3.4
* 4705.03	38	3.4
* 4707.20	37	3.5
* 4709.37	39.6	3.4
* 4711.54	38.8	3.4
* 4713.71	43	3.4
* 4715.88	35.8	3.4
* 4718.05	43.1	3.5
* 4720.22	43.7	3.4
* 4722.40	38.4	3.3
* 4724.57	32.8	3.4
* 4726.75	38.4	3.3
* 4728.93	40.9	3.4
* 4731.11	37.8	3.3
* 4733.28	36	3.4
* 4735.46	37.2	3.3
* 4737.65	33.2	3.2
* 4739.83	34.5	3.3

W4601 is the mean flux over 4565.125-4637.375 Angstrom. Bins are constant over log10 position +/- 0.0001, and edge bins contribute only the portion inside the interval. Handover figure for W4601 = 39.5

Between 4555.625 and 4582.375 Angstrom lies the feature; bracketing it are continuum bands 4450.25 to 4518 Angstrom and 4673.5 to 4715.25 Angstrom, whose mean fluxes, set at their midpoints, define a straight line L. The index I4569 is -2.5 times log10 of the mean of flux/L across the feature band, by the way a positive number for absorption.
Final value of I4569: -0.19 mag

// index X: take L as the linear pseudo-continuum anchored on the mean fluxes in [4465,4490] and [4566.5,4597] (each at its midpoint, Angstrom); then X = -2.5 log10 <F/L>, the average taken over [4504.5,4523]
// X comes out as 0.05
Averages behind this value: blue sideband 28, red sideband 40.5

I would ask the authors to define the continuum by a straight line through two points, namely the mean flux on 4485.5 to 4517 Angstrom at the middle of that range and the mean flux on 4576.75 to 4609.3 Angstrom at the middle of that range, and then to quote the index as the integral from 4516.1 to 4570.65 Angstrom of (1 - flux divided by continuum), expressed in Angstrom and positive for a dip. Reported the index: 5.72 Angstrom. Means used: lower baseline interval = 31.5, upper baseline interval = 41.1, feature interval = 32.4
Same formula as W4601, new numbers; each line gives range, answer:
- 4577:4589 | 39.9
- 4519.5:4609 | 36.2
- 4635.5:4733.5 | 37.4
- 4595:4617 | 39.2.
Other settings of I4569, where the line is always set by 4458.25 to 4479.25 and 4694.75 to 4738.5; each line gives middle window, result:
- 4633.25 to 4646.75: -0.101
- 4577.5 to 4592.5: -0.178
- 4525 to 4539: 0.254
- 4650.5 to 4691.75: 0.032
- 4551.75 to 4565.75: -0.137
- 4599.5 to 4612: -0.212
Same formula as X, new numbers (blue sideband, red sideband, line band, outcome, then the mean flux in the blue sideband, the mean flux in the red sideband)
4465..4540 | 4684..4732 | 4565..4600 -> -0.224 mag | 28.9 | 38.4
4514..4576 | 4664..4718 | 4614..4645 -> -0.086 mag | 33.1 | 36.8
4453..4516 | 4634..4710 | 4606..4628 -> -0.082 mag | 30.8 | 37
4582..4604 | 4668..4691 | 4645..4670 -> -0.063 mag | 40.9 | 33.7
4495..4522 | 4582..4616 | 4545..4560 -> -0.042 mag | 31.6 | 40.2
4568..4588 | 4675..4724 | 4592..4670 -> 0.005 mag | 40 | 37.4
